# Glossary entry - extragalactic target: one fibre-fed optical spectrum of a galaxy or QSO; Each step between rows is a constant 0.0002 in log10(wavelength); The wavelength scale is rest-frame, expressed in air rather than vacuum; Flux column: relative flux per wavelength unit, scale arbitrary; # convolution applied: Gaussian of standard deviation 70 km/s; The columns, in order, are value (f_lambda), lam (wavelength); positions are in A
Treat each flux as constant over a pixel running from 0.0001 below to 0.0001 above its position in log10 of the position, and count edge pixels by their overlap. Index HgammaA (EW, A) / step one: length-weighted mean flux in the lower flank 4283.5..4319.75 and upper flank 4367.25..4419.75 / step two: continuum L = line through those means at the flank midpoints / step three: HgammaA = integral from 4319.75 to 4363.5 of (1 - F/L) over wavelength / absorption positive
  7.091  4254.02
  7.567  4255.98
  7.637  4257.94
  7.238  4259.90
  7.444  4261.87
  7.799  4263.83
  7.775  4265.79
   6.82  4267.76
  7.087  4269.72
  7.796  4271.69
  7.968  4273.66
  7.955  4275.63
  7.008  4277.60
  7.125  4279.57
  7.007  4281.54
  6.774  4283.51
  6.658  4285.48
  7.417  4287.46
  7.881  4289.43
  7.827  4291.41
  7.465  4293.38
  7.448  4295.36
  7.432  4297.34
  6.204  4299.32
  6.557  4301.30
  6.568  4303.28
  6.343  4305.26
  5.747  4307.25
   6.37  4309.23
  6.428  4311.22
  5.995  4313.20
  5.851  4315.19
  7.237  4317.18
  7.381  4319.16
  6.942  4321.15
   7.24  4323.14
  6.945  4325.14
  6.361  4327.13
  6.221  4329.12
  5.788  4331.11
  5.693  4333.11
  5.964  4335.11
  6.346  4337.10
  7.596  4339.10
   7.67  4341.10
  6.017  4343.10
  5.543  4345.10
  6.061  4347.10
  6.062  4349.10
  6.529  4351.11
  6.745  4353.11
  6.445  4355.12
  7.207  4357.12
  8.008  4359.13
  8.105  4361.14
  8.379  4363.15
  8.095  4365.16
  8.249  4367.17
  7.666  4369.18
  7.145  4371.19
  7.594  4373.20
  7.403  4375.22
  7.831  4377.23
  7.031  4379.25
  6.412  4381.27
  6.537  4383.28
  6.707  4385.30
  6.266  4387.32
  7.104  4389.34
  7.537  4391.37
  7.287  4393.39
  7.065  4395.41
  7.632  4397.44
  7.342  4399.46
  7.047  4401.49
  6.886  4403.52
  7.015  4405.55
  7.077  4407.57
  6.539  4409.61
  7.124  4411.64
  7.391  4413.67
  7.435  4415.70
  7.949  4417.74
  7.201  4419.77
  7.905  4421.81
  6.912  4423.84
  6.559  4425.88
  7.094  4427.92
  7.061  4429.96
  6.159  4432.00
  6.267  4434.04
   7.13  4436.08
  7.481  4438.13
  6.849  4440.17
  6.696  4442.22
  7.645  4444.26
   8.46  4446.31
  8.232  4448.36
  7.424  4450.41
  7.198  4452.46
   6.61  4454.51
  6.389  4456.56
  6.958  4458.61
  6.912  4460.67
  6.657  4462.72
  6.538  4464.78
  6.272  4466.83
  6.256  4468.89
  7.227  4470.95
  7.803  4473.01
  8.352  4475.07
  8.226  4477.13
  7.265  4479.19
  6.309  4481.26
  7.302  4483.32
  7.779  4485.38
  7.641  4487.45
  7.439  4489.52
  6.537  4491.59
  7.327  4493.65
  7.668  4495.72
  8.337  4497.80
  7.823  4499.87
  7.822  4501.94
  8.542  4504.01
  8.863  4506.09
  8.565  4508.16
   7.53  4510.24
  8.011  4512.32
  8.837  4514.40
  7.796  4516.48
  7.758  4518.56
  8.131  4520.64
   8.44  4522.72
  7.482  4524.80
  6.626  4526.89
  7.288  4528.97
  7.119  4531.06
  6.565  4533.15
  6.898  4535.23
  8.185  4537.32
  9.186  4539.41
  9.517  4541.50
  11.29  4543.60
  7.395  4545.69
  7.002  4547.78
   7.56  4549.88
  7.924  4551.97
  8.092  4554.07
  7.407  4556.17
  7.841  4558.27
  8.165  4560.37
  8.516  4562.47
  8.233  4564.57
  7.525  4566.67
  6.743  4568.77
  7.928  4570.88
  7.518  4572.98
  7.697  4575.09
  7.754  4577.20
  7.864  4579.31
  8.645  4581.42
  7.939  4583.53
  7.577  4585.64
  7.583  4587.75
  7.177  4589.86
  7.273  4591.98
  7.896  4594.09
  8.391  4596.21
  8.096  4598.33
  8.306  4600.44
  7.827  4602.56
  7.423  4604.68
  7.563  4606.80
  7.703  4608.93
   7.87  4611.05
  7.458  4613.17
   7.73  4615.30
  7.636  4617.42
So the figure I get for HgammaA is 1.7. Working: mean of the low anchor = 6.82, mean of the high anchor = 7.18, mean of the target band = 6.7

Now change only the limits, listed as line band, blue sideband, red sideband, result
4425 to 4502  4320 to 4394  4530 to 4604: 2.4 A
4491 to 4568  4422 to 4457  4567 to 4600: -4.5 A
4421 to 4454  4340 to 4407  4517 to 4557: 1.1 A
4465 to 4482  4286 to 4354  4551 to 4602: 0.4 A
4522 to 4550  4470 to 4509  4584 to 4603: -0.5 A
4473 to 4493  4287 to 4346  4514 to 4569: 0.4 A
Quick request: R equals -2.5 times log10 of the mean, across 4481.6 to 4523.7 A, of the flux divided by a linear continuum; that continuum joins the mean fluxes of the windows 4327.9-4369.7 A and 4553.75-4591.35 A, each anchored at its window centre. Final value -0.055 mag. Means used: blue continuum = 6.87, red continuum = 7.78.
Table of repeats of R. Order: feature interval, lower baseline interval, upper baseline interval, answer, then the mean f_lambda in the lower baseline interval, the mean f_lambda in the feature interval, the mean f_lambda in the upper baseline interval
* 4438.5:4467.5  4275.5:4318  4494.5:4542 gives 0.079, 6.85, 7.08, 7.94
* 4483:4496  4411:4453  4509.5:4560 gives 0.036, 7.25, 7.38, 7.92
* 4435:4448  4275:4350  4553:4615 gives -0.028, 6.71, 7.41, 7.79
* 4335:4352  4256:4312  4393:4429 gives 0.115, 7.14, 6.44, 7.19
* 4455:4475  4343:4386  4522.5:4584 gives 0.100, 7.11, 6.85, 7.87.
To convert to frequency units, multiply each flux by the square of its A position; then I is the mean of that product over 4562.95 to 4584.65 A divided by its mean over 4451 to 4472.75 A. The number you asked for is 1.2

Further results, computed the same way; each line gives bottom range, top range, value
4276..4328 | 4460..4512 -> 1.19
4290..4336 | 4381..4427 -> 1.12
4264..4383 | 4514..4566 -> 1.26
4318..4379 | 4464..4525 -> 1.17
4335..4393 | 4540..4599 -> 1.23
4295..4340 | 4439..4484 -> 1.17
